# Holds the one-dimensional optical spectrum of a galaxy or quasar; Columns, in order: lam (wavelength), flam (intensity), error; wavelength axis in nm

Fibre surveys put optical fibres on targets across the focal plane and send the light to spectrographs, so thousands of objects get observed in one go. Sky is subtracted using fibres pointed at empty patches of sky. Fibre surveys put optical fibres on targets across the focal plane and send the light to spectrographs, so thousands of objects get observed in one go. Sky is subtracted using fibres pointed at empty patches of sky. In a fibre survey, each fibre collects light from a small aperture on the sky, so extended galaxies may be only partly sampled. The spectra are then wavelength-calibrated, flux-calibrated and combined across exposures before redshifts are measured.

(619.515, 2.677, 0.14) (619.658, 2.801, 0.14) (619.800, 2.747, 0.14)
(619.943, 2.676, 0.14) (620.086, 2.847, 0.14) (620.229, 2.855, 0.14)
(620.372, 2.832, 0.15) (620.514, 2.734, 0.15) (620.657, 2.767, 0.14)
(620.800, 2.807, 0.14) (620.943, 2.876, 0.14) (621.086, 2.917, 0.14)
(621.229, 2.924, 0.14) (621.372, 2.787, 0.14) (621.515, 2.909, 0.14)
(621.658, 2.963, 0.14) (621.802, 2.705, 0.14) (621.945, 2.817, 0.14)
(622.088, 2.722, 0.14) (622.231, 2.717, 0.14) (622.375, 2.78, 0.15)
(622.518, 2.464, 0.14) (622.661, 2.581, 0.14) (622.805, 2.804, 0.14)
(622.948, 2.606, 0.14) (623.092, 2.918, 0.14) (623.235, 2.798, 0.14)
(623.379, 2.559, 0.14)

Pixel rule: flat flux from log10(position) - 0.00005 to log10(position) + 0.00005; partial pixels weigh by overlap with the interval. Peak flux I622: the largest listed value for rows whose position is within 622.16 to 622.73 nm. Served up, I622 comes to 2.78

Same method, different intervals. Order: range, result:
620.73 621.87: 2.963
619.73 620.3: 2.855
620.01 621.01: 2.876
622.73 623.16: 2.918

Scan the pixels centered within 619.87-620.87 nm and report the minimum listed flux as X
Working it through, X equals 2.676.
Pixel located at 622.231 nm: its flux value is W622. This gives 2.717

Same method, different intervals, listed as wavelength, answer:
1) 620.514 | 2.734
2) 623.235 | 2.798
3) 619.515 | 2.677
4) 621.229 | 2.924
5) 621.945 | 2.817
